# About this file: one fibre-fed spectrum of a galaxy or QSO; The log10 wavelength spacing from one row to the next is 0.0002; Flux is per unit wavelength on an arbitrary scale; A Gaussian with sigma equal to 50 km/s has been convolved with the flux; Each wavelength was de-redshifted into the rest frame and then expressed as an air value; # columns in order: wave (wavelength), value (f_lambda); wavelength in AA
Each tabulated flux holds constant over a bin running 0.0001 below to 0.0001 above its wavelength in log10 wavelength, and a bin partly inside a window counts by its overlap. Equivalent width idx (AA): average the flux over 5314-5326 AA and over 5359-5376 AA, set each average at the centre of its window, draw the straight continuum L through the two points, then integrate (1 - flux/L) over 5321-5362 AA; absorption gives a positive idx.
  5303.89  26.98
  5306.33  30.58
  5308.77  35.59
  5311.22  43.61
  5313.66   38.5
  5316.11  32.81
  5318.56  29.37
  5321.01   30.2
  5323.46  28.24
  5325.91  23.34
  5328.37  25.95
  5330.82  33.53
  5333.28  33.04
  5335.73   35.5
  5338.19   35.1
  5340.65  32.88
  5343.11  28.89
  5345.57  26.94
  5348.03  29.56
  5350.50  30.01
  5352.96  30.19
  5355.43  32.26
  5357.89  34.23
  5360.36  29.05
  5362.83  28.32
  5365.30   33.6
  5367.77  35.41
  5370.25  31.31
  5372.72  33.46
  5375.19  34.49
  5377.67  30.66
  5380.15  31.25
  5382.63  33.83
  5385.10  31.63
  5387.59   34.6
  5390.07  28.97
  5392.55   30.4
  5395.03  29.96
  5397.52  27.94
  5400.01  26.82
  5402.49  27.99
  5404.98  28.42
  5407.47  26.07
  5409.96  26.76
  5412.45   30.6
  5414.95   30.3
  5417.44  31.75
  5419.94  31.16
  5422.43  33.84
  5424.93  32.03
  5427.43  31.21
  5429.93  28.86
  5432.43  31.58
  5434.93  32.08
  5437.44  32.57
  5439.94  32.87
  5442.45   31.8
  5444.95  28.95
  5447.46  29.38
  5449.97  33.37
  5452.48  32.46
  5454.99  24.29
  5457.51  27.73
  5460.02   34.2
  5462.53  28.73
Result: 0.7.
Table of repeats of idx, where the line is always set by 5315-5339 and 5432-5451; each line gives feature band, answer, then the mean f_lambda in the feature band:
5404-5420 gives 1.1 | 29.2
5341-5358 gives 0.4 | 30.2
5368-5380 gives -0.6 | 32.6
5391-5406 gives 1.3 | 28.6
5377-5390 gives -0.5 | 32.2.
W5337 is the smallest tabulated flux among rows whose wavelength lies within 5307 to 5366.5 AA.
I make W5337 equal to 23.34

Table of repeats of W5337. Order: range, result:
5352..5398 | 27.94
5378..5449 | 26.07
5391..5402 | 26.82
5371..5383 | 30.66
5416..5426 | 31.16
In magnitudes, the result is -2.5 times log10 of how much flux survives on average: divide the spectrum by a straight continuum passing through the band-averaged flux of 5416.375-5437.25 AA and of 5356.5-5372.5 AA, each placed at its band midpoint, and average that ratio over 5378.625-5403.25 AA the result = 0.05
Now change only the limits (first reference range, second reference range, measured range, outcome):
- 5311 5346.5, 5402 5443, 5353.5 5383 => -0.036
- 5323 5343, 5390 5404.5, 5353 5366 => -0.046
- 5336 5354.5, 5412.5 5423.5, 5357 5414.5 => 0.020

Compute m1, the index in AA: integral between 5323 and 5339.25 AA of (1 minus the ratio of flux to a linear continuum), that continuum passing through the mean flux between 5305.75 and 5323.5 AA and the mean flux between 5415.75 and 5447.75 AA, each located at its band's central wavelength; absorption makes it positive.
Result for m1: 1.43 AA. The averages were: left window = 34.1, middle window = 30.7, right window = 31.4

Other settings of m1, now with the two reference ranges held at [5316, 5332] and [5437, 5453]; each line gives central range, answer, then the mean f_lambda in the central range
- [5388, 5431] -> 1.5 AA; 29.7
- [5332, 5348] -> -1.5 AA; 31.9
